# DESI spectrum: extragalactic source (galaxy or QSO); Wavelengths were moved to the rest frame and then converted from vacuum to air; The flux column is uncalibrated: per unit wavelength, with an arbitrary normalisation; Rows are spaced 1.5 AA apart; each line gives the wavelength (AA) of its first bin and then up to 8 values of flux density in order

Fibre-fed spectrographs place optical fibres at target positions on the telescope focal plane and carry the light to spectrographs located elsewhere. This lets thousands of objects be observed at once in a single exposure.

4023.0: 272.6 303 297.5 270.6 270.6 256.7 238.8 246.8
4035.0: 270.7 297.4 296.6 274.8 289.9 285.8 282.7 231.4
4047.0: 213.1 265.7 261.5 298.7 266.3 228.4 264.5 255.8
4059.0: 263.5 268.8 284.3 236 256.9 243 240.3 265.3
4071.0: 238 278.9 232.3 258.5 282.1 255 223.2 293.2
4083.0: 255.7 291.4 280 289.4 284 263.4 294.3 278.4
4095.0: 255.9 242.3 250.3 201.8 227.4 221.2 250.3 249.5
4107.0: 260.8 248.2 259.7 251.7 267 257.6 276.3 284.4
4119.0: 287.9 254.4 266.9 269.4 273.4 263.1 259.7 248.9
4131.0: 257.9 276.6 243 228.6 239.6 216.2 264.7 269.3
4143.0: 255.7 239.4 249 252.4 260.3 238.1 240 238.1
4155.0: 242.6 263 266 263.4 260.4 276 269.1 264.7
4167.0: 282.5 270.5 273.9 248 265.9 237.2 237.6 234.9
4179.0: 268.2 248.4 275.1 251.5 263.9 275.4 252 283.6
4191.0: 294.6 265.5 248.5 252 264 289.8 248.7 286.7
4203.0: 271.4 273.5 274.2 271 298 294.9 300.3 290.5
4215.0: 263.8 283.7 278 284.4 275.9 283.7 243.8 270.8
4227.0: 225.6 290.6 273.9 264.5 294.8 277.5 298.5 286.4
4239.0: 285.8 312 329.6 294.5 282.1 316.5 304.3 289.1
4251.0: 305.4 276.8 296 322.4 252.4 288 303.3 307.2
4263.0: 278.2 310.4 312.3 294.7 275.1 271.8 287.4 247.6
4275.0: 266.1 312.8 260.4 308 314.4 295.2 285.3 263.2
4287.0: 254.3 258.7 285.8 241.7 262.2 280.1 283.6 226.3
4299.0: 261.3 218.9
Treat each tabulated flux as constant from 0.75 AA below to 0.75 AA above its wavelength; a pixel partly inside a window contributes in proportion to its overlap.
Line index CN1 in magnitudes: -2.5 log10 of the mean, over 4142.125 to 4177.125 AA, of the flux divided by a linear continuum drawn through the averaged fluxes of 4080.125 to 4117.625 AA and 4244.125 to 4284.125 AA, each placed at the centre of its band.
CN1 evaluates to 0.06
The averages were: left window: 260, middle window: 256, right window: 291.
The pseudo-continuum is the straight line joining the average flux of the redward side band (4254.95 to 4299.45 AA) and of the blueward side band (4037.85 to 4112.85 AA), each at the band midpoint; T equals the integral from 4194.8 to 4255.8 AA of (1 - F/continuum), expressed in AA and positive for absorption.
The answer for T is -1.8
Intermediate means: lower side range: 260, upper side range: 280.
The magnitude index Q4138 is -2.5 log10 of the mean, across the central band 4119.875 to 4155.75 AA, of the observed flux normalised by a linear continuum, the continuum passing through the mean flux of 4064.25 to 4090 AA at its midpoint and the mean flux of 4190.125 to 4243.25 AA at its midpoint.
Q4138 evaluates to 0.07 mag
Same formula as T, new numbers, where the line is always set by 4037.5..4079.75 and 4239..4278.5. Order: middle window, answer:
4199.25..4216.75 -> 0.29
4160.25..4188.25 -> 1.80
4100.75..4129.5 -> 1.06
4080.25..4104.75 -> 0.51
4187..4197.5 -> 0.59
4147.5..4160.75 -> 1.15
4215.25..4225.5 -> 0.43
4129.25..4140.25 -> 1.07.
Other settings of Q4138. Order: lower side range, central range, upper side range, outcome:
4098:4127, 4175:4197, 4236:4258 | 0.07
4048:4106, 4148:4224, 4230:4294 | 0.04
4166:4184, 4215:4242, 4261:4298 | -0.04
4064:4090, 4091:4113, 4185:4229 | 0.06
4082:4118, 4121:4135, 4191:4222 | 0.01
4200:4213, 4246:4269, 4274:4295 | -0.07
